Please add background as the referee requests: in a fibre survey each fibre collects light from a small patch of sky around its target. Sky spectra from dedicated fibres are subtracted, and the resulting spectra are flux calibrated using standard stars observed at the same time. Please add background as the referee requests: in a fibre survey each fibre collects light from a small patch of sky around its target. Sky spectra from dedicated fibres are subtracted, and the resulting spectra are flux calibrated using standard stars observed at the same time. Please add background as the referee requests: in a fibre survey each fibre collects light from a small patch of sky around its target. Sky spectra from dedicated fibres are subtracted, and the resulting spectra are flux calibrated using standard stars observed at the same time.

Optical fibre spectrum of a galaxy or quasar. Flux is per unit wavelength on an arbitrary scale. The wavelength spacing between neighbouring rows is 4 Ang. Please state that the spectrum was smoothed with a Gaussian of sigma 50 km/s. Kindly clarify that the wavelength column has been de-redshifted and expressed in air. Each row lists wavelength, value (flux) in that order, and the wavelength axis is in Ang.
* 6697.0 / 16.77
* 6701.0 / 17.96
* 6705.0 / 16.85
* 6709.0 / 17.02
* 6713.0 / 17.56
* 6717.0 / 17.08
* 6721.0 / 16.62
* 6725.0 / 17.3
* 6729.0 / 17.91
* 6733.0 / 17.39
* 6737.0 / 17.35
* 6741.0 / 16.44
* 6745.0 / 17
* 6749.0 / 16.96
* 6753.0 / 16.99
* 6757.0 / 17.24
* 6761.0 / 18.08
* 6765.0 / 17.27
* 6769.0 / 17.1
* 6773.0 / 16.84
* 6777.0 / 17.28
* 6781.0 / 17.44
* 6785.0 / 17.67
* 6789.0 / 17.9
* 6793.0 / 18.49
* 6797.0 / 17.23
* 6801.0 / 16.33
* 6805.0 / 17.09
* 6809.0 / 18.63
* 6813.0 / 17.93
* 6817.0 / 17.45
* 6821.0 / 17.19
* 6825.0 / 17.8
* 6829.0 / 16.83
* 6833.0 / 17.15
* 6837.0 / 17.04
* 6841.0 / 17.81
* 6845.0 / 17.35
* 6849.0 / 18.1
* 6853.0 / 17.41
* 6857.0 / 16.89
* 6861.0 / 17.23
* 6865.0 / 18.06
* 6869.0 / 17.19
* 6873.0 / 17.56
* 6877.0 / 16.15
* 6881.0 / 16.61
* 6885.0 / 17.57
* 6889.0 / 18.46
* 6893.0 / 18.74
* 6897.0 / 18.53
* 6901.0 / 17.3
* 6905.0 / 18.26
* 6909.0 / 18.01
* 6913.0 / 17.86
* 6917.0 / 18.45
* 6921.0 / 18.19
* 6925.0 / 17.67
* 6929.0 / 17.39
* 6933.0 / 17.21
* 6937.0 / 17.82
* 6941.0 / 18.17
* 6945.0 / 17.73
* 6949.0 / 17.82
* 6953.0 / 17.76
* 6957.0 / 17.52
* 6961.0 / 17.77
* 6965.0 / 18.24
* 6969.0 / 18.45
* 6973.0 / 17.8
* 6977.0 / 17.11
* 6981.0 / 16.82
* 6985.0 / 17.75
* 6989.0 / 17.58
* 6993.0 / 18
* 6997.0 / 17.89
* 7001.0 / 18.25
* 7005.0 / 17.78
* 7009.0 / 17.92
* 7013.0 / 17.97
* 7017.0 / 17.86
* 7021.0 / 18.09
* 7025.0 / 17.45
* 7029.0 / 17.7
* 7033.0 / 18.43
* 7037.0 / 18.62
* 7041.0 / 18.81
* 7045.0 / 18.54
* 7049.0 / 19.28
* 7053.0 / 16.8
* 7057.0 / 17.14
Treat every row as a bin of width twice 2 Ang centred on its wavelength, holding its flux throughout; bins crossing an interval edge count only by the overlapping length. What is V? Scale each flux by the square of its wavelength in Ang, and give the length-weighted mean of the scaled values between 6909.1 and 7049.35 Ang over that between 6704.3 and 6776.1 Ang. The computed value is 1.1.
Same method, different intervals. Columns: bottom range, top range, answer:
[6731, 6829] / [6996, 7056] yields 1.12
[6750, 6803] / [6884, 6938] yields 1.08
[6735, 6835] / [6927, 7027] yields 1.08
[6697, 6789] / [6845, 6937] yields 1.07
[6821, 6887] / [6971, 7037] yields 1.07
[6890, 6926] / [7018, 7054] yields 1.04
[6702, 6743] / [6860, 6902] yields 1.07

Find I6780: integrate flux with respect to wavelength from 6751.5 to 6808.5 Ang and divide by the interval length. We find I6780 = 17.4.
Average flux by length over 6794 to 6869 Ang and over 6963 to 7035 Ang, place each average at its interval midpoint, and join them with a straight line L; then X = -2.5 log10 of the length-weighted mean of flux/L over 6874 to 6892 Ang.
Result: 0.016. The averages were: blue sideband 17.4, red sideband 17.8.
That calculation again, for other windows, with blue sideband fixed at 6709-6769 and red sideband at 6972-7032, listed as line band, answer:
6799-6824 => -0.01 mag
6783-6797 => -0.04 mag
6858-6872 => 0.00 mag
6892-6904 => -0.04 mag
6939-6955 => -0.01 mag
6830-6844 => 0.01 mag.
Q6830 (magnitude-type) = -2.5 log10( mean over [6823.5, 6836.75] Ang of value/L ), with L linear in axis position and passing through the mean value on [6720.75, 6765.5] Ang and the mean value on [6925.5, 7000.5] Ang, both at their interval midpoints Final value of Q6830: 0.01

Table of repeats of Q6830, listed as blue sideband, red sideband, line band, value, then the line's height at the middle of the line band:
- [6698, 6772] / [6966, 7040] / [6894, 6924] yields -0.03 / 17.6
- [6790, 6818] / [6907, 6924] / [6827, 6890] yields 0.03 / 17.8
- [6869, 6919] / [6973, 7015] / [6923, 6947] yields 0.00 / 17.7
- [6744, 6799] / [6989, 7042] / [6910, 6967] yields 0.00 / 17.8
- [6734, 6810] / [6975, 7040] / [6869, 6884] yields 0.04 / 17.5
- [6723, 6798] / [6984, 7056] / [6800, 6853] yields 0.00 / 17.5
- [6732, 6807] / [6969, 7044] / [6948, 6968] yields 0.00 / 17.8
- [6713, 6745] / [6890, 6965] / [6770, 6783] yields 0.01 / 17.3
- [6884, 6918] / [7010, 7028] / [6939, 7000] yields 0.01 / 18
